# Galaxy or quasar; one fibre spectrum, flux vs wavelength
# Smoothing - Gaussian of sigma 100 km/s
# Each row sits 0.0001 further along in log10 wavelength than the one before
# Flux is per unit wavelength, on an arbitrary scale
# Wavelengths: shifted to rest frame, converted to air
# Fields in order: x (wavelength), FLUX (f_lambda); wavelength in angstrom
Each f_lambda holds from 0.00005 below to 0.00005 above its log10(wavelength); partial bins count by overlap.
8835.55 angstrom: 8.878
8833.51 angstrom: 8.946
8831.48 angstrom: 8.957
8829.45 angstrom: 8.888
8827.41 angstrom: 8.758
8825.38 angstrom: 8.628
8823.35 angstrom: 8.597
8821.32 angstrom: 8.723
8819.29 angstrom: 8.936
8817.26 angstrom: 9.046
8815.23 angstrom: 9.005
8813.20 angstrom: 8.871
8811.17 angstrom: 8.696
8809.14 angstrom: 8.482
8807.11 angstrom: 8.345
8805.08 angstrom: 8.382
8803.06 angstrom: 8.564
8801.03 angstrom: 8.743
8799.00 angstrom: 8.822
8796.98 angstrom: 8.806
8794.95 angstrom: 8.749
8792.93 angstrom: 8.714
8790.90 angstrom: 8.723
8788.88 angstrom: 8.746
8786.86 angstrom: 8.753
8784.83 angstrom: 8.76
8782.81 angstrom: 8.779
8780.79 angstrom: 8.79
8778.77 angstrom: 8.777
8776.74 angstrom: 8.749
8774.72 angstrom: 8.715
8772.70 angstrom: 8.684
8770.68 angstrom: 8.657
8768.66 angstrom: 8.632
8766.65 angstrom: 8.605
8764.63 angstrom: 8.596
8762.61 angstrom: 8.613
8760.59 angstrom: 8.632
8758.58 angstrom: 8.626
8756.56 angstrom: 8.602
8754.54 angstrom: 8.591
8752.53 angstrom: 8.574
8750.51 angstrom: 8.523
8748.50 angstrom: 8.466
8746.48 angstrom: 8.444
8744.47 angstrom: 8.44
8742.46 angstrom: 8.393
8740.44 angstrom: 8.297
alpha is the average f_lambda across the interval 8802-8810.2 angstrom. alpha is 8.44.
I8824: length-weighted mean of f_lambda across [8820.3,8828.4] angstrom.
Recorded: 8.68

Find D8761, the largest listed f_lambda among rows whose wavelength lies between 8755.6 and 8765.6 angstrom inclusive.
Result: 8.632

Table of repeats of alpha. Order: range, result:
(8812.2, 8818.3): 8.97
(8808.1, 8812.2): 8.58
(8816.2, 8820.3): 8.99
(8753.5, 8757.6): 8.59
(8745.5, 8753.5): 8.5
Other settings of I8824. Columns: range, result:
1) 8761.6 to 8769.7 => 8.62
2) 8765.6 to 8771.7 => 8.64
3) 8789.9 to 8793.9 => 8.71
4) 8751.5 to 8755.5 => 8.58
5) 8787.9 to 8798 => 8.75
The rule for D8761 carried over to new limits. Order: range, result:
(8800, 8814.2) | 8.871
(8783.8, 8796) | 8.76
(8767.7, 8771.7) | 8.657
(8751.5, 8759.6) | 8.626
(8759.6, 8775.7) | 8.715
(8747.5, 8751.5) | 8.523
